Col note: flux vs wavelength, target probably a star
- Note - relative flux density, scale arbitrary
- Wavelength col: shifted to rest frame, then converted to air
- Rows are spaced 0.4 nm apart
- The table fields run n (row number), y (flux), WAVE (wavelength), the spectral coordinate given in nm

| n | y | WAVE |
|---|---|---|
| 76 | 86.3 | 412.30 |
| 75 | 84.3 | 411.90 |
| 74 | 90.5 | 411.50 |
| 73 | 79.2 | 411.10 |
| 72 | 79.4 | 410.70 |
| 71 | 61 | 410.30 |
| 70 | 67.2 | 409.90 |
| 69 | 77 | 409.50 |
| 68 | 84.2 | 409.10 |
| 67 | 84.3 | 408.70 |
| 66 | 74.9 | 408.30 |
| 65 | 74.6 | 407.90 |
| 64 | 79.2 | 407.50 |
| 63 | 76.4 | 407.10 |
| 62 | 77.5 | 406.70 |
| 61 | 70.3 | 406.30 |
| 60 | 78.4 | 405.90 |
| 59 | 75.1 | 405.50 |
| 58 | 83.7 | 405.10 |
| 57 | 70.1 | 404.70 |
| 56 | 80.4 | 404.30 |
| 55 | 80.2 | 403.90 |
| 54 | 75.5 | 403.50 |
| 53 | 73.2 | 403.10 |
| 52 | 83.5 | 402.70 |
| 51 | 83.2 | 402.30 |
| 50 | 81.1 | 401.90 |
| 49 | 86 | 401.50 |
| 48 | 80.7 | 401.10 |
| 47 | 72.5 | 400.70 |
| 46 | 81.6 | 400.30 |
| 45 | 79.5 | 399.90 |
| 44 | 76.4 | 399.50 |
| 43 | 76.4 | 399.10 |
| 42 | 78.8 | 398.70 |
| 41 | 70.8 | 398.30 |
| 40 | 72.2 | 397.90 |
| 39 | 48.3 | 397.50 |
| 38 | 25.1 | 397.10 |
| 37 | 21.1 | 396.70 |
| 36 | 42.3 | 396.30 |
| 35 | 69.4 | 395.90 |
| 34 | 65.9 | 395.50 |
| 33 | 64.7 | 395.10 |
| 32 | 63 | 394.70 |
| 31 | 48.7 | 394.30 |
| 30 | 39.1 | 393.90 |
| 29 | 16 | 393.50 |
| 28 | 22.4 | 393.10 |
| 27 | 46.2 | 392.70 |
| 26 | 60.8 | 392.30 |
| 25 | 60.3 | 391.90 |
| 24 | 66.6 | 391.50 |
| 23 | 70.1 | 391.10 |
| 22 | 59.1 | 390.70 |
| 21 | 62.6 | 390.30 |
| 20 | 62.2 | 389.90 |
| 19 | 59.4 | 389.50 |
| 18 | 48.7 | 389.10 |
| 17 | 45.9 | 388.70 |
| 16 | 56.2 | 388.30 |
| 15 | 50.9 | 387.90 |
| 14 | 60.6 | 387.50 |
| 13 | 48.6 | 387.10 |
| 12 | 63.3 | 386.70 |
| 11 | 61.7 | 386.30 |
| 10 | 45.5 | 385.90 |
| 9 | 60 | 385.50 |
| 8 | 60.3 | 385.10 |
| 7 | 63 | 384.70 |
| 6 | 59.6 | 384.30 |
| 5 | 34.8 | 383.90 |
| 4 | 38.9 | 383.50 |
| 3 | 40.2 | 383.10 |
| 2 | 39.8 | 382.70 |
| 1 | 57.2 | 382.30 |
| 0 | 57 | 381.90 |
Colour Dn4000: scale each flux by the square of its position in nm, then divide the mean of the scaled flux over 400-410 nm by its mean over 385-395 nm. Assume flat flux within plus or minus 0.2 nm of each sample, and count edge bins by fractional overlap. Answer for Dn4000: 1.6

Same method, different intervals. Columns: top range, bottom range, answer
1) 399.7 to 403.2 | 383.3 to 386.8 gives 1.62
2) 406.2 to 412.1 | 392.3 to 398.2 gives 1.77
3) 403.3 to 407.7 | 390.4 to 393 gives 1.40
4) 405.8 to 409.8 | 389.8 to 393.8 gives 1.61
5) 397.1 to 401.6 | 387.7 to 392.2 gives 1.30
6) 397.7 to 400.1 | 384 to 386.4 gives 1.42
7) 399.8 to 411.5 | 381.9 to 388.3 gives 1.64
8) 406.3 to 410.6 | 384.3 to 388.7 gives 1.49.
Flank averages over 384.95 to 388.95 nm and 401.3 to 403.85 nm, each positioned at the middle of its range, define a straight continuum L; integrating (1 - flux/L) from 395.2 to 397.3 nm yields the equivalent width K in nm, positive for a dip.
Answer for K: 0.724 nm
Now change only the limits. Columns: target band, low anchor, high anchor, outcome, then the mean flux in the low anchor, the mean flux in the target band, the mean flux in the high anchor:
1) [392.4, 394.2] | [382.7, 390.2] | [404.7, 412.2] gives 0.80 nm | 53.1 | 33.6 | 77.5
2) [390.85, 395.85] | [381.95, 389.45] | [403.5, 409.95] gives 0.71 nm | 52.2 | 52.6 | 77.3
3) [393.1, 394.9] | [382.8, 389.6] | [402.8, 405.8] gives 0.68 nm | 52.5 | 39.6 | 77.2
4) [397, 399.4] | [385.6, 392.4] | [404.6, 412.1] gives 0.11 nm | 57.8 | 64.1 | 77.3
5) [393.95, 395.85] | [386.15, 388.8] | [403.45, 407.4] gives 0.14 nm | 55.5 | 59.6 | 76.9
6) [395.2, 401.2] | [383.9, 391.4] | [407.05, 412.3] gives 0.33 nm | 57.2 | 63.8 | 78.2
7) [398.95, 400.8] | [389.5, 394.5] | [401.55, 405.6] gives -0.19 nm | 51.5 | 77.6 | 79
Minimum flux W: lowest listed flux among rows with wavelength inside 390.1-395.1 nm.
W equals 16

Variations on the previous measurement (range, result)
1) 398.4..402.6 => 72.5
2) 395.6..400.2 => 21.1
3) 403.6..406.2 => 70.1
